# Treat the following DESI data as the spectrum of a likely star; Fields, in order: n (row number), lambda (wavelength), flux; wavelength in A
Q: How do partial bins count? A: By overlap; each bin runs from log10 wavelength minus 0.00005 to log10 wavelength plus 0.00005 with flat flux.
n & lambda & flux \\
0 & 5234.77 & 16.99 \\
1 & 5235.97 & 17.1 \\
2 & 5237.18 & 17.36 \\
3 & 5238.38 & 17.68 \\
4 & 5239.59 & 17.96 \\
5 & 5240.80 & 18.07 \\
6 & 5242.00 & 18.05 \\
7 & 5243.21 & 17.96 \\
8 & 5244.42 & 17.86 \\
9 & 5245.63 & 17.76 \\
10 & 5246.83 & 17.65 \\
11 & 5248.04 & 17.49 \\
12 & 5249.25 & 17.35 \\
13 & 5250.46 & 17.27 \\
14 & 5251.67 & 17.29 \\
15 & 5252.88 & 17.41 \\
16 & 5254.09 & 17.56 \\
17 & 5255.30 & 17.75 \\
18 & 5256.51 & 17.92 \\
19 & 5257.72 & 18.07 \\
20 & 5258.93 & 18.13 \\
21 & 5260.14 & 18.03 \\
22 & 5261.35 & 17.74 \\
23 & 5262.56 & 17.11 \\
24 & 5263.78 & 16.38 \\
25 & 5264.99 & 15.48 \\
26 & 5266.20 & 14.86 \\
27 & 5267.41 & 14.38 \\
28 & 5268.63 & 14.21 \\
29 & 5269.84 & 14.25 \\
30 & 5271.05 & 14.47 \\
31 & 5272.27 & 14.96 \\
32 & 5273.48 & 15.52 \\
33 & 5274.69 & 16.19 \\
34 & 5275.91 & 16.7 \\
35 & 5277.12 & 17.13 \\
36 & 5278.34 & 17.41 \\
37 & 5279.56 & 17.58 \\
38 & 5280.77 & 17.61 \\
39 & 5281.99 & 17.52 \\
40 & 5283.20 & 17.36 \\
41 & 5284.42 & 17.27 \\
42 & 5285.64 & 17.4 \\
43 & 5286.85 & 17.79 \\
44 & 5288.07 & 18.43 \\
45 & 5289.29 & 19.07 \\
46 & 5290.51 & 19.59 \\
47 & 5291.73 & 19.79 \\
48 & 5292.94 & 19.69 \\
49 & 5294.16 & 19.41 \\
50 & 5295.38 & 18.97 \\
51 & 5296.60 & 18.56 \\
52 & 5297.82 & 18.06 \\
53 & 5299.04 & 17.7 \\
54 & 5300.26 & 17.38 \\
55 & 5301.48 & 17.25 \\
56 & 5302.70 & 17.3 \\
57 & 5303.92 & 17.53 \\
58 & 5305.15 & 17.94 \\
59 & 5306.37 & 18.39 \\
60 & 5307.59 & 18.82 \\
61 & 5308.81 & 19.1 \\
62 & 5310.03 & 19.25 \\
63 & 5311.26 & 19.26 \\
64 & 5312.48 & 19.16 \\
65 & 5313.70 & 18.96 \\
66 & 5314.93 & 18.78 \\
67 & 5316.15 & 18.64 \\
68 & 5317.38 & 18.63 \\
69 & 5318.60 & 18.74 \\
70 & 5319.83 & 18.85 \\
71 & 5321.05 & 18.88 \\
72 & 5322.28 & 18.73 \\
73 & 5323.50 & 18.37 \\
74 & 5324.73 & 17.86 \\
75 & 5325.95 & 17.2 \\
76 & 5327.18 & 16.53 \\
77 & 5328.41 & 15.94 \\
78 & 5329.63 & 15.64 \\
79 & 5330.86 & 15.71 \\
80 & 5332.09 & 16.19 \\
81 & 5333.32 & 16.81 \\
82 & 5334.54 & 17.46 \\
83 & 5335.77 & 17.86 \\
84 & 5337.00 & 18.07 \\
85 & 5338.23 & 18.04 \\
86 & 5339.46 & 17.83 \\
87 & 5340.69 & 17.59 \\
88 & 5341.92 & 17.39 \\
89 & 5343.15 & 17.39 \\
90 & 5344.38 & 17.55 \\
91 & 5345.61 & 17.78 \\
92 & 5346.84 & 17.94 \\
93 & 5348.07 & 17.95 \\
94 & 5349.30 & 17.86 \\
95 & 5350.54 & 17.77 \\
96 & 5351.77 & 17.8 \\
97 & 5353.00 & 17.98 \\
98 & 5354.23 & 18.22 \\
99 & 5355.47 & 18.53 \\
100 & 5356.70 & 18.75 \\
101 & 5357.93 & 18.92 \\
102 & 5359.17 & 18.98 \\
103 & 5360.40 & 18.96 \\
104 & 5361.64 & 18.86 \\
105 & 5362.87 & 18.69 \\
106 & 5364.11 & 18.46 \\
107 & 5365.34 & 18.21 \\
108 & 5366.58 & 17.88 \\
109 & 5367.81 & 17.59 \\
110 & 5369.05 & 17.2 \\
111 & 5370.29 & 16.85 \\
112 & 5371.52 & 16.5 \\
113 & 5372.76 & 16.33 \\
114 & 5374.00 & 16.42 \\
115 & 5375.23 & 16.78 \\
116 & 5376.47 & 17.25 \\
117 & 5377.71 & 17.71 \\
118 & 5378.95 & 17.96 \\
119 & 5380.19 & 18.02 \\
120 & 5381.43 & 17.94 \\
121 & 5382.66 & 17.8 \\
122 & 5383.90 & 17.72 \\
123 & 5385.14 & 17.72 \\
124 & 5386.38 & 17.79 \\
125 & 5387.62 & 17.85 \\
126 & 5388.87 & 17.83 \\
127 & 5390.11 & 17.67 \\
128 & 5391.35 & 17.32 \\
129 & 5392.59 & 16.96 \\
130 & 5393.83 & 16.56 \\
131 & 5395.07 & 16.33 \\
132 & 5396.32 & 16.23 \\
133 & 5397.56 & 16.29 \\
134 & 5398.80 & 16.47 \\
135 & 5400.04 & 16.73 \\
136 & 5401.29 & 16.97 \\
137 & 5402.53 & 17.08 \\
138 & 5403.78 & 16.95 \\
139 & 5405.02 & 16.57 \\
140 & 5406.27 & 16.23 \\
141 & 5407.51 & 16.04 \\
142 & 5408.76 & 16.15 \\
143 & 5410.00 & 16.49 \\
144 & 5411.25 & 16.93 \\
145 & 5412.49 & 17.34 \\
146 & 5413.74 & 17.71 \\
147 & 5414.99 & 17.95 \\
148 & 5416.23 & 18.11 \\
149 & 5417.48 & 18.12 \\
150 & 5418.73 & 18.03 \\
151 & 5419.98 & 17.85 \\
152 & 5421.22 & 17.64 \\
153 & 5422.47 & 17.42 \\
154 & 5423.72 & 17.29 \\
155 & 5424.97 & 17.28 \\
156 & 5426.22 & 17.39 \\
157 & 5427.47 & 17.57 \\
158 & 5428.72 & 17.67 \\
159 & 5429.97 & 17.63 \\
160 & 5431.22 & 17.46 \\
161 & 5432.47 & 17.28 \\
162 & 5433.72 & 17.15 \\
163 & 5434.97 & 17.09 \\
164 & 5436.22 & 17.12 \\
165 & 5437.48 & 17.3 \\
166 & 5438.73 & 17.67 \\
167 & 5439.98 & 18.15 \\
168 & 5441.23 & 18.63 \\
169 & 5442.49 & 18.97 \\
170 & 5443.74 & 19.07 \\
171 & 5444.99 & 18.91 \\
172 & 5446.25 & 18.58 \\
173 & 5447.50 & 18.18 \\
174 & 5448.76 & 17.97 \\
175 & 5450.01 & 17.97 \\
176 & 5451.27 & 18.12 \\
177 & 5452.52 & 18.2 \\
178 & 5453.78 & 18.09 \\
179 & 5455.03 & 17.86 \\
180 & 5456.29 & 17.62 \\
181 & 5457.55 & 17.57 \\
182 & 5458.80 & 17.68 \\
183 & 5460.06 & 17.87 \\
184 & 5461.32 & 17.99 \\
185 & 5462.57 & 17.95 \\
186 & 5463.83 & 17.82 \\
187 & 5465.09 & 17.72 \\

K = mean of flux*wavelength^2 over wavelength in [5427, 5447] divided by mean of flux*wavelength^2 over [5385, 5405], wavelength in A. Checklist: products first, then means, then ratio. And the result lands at 1.07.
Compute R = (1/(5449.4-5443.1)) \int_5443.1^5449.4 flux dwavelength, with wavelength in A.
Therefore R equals 18.6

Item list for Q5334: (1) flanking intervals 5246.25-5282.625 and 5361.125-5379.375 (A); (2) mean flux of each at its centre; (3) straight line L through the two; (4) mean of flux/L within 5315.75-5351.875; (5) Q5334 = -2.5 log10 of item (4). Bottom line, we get -0.02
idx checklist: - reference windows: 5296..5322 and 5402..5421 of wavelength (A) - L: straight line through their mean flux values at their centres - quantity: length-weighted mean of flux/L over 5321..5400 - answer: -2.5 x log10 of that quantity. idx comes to 0.02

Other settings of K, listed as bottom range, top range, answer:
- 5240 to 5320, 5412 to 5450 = 1.07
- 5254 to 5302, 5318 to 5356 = 1.04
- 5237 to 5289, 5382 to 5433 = 1.07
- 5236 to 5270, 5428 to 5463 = 1.12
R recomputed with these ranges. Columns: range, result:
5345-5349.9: 17.9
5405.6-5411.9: 16.4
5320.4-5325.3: 18.5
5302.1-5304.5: 17.4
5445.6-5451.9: 18.2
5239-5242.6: 18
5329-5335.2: 16.4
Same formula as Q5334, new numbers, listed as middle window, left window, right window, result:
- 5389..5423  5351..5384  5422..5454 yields 0.05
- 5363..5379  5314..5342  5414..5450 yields 0.02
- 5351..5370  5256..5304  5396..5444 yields -0.06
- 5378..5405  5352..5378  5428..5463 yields 0.04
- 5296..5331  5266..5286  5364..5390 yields -0.09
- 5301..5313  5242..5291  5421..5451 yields -0.07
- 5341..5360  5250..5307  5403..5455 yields -0.04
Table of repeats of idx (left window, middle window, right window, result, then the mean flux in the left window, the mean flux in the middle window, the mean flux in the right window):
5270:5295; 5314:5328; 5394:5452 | -0.05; 17.5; 18.3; 17.4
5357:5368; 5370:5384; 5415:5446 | 0.07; 18.6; 17.3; 17.8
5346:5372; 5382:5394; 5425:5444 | 0.02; 18.1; 17.6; 17.7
